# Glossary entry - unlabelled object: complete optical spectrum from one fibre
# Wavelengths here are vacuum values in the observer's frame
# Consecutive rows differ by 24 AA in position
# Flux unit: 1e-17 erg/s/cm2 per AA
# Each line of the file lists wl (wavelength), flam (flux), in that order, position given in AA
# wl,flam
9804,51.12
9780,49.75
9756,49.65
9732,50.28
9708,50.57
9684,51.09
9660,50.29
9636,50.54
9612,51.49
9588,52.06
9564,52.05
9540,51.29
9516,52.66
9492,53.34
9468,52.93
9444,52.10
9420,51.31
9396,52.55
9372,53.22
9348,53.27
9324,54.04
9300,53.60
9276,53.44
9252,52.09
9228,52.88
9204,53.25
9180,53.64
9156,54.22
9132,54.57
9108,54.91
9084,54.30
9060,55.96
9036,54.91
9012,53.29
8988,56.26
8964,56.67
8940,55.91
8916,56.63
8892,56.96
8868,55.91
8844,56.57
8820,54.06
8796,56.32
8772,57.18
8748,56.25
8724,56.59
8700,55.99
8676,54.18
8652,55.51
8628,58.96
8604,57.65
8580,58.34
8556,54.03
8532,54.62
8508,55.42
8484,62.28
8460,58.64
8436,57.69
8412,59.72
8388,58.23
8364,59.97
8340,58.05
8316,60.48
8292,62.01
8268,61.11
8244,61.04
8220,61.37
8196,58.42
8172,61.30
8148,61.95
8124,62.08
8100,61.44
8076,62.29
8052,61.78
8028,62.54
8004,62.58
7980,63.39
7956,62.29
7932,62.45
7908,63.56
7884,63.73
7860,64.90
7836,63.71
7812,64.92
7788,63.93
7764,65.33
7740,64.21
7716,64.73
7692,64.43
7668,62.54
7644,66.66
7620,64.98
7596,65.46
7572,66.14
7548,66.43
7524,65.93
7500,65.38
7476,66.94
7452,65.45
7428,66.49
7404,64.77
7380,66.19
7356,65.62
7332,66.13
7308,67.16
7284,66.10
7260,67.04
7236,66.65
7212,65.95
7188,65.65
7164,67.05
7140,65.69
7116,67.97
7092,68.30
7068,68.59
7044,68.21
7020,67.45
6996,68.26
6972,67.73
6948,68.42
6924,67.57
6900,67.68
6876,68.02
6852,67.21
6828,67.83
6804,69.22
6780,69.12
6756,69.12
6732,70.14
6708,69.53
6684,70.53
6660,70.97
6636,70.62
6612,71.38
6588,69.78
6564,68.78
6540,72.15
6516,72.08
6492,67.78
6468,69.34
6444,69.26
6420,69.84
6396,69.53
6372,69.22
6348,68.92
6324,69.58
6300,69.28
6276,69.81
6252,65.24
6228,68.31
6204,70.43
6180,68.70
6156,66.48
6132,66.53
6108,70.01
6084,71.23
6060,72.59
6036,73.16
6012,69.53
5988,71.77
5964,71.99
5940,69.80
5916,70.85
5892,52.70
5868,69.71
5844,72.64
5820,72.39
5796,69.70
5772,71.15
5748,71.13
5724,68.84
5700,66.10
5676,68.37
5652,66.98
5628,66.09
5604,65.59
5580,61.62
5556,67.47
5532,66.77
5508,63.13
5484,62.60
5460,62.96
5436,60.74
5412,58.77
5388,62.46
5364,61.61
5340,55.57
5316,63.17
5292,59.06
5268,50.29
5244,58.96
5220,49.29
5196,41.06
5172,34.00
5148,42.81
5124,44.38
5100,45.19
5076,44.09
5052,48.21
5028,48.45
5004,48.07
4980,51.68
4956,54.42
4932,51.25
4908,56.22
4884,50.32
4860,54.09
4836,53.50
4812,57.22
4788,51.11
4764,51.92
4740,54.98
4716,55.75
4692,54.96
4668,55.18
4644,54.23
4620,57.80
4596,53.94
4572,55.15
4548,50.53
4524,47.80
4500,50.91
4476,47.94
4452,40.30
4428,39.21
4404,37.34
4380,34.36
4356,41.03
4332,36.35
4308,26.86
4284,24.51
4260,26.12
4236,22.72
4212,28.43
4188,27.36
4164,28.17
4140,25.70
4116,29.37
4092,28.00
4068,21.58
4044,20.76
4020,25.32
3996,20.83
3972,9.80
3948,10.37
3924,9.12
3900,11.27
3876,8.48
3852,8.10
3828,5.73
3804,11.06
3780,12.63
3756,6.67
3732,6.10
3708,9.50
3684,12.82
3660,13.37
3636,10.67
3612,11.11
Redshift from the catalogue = 0.00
